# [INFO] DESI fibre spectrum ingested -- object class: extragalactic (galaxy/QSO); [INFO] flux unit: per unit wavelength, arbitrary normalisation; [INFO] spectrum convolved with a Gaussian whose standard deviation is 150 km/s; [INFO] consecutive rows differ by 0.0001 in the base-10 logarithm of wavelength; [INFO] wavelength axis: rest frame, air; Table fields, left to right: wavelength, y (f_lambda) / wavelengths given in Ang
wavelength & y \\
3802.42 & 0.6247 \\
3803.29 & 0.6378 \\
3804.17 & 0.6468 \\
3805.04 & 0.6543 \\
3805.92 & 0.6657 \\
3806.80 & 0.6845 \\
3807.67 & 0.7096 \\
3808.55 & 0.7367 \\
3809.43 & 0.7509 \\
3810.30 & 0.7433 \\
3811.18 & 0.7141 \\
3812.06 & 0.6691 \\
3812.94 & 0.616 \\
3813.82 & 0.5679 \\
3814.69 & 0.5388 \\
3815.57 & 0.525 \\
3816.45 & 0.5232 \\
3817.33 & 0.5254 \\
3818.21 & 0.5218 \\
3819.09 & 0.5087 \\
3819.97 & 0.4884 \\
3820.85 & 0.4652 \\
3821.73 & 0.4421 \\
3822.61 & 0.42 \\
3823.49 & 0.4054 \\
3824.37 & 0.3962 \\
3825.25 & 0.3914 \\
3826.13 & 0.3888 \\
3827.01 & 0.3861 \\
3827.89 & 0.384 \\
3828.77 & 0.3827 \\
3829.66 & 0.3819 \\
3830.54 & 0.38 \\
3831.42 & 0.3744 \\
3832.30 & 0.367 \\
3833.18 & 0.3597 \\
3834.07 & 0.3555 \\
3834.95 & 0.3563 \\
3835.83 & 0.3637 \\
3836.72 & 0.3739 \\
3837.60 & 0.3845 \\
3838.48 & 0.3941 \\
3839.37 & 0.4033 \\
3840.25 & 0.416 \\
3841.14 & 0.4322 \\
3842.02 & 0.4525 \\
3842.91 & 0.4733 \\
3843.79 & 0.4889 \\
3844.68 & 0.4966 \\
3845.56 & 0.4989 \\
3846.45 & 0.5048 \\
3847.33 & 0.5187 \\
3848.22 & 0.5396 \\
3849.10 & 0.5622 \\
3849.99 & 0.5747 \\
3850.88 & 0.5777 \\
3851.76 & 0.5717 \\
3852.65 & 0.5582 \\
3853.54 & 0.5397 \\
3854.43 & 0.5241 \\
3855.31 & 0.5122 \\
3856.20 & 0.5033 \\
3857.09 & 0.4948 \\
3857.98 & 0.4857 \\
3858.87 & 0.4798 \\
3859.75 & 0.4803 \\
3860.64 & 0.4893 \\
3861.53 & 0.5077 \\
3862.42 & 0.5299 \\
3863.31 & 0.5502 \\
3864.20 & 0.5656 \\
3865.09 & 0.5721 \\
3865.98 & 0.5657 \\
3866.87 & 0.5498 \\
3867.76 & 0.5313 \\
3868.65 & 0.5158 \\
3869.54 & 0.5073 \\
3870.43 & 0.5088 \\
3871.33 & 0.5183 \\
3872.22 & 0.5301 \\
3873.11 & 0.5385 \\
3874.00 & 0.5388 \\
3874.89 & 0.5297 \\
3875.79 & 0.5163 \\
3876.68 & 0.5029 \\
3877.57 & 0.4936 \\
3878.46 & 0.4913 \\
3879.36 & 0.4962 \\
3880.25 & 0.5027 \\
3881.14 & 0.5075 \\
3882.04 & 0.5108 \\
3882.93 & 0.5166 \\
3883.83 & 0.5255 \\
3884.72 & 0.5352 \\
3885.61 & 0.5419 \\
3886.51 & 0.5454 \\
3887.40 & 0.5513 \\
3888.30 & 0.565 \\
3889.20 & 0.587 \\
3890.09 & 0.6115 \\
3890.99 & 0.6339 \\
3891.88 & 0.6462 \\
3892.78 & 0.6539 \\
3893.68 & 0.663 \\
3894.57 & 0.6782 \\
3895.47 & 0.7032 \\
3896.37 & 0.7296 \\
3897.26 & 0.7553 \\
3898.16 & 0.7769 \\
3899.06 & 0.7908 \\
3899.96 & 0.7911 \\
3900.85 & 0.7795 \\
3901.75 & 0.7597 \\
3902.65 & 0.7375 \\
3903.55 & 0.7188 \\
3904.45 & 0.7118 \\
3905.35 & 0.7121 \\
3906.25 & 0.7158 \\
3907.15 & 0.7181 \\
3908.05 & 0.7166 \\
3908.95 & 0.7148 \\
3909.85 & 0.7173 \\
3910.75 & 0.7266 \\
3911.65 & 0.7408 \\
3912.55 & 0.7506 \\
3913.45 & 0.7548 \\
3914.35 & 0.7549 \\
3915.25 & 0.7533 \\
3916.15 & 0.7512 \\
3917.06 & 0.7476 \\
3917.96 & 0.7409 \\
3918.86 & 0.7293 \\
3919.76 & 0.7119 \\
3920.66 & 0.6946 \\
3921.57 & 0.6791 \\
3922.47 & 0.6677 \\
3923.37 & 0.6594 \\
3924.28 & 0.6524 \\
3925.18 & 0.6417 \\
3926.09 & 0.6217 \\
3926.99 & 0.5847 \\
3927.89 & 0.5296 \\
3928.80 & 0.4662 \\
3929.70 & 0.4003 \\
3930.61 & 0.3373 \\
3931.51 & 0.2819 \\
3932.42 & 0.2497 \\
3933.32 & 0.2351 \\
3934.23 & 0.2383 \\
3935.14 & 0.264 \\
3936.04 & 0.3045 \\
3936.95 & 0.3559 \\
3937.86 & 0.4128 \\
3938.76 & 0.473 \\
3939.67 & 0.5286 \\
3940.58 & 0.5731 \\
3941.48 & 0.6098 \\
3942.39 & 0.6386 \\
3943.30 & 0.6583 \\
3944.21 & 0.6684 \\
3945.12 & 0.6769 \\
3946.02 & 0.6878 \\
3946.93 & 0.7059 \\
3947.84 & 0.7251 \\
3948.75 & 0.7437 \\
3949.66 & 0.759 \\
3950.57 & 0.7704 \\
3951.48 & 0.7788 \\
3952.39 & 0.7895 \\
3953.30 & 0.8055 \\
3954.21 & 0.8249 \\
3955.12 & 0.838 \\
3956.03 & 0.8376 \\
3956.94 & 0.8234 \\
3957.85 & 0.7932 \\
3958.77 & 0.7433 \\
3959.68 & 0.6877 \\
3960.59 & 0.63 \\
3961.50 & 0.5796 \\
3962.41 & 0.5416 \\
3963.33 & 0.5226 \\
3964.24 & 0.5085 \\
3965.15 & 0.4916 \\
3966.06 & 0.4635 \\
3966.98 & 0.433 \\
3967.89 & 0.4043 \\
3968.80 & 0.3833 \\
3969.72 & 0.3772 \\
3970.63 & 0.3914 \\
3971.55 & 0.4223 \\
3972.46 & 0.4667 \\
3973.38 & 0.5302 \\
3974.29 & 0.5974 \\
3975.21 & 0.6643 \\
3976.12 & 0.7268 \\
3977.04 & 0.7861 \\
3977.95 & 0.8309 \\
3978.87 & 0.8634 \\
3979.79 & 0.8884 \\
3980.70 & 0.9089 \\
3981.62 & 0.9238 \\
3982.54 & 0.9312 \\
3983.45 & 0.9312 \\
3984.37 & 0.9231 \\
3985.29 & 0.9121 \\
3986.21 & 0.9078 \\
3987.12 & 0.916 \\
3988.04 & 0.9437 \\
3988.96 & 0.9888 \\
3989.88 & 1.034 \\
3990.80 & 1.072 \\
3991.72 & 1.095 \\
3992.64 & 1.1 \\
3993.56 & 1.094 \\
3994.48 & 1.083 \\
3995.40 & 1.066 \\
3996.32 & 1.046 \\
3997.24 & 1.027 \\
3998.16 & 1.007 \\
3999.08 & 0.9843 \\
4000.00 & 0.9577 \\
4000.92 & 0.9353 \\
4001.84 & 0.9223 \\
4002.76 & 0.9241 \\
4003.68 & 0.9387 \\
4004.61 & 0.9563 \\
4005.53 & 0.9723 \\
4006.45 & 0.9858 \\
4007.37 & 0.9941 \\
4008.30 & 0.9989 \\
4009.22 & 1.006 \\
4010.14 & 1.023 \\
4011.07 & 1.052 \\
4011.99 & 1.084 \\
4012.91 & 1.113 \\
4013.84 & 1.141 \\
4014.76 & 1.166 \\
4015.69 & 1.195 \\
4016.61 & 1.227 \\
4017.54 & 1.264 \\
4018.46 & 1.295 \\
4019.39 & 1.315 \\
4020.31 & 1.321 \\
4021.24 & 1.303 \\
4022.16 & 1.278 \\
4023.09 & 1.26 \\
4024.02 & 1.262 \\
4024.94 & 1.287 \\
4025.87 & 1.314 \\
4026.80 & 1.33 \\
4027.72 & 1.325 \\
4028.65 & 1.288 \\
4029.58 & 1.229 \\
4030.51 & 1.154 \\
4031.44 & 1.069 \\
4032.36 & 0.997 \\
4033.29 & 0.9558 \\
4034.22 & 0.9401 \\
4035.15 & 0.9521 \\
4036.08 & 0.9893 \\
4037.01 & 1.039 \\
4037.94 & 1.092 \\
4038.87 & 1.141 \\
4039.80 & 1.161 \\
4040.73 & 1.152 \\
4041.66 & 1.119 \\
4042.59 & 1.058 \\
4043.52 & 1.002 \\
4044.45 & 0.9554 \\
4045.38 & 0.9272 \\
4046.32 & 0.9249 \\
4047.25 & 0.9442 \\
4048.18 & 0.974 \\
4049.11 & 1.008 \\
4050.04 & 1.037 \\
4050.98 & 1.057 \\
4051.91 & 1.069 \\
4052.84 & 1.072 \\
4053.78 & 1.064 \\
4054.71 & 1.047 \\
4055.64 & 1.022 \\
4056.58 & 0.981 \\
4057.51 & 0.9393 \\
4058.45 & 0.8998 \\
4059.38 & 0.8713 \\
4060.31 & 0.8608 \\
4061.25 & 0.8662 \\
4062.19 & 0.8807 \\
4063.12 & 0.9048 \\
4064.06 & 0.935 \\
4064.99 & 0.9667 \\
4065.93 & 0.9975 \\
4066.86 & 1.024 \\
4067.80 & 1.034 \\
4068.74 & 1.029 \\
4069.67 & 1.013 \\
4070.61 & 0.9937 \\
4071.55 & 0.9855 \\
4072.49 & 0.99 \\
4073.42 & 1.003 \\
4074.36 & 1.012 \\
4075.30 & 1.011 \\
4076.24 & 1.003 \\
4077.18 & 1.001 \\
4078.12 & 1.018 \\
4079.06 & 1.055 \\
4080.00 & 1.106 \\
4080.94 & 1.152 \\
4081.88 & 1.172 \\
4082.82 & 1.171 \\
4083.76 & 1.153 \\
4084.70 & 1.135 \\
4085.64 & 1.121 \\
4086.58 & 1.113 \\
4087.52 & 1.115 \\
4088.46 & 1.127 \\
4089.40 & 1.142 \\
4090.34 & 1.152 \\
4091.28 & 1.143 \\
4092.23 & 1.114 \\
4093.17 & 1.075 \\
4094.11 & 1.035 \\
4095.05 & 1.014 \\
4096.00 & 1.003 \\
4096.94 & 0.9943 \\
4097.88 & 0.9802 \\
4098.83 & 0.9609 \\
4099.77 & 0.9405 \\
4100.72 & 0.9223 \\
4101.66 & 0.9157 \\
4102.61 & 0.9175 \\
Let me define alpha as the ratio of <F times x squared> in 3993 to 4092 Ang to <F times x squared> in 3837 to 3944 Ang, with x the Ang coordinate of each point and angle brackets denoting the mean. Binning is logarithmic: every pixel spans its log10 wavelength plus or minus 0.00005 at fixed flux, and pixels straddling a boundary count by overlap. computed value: 2.0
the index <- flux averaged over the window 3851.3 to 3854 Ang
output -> 0.556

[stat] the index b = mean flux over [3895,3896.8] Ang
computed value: 0.713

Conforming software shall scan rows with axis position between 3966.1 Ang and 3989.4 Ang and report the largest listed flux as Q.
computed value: 0.9888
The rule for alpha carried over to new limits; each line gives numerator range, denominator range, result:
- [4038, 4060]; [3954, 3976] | 1.83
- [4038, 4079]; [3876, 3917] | 1.65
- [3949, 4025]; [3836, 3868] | 1.91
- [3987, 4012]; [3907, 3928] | 1.50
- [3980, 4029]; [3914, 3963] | 1.81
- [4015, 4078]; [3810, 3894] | 2.34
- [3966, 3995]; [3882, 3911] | 1.23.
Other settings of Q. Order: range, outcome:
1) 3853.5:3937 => 0.7911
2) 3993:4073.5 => 1.33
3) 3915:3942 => 0.7533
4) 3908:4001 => 1.1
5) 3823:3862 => 0.5777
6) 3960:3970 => 0.63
